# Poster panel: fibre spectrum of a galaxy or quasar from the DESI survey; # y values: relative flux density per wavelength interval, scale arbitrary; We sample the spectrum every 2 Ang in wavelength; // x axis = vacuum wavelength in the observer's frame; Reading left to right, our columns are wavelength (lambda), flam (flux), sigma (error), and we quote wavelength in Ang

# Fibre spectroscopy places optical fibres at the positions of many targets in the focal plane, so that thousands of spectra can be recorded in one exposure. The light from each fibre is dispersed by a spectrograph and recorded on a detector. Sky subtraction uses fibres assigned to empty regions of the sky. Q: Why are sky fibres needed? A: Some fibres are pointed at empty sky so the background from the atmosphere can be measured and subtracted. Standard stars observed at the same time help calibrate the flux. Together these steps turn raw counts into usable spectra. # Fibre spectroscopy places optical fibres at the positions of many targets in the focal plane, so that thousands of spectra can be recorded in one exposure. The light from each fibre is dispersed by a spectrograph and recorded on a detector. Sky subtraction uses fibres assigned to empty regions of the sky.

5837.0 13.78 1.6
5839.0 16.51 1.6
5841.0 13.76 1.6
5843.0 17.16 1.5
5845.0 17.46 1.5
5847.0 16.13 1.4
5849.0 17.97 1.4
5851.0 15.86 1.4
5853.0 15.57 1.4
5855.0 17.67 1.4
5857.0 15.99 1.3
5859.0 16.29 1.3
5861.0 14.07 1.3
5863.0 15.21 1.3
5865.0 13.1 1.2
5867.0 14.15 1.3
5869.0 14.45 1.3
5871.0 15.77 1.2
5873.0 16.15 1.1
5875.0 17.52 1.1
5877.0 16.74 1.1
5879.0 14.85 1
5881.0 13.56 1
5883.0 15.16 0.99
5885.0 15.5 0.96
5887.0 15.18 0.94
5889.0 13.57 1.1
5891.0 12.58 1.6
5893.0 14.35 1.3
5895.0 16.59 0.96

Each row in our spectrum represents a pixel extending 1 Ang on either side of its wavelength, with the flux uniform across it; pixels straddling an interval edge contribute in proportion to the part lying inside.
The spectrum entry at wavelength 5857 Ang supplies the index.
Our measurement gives 15.99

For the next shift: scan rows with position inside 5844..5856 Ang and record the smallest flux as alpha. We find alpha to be 15.57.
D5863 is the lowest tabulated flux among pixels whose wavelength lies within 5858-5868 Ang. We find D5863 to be 13.1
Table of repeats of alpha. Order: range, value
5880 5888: 13.56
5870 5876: 15.77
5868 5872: 14.45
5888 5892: 12.58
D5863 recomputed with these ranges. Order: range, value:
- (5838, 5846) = 13.76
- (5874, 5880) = 14.85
